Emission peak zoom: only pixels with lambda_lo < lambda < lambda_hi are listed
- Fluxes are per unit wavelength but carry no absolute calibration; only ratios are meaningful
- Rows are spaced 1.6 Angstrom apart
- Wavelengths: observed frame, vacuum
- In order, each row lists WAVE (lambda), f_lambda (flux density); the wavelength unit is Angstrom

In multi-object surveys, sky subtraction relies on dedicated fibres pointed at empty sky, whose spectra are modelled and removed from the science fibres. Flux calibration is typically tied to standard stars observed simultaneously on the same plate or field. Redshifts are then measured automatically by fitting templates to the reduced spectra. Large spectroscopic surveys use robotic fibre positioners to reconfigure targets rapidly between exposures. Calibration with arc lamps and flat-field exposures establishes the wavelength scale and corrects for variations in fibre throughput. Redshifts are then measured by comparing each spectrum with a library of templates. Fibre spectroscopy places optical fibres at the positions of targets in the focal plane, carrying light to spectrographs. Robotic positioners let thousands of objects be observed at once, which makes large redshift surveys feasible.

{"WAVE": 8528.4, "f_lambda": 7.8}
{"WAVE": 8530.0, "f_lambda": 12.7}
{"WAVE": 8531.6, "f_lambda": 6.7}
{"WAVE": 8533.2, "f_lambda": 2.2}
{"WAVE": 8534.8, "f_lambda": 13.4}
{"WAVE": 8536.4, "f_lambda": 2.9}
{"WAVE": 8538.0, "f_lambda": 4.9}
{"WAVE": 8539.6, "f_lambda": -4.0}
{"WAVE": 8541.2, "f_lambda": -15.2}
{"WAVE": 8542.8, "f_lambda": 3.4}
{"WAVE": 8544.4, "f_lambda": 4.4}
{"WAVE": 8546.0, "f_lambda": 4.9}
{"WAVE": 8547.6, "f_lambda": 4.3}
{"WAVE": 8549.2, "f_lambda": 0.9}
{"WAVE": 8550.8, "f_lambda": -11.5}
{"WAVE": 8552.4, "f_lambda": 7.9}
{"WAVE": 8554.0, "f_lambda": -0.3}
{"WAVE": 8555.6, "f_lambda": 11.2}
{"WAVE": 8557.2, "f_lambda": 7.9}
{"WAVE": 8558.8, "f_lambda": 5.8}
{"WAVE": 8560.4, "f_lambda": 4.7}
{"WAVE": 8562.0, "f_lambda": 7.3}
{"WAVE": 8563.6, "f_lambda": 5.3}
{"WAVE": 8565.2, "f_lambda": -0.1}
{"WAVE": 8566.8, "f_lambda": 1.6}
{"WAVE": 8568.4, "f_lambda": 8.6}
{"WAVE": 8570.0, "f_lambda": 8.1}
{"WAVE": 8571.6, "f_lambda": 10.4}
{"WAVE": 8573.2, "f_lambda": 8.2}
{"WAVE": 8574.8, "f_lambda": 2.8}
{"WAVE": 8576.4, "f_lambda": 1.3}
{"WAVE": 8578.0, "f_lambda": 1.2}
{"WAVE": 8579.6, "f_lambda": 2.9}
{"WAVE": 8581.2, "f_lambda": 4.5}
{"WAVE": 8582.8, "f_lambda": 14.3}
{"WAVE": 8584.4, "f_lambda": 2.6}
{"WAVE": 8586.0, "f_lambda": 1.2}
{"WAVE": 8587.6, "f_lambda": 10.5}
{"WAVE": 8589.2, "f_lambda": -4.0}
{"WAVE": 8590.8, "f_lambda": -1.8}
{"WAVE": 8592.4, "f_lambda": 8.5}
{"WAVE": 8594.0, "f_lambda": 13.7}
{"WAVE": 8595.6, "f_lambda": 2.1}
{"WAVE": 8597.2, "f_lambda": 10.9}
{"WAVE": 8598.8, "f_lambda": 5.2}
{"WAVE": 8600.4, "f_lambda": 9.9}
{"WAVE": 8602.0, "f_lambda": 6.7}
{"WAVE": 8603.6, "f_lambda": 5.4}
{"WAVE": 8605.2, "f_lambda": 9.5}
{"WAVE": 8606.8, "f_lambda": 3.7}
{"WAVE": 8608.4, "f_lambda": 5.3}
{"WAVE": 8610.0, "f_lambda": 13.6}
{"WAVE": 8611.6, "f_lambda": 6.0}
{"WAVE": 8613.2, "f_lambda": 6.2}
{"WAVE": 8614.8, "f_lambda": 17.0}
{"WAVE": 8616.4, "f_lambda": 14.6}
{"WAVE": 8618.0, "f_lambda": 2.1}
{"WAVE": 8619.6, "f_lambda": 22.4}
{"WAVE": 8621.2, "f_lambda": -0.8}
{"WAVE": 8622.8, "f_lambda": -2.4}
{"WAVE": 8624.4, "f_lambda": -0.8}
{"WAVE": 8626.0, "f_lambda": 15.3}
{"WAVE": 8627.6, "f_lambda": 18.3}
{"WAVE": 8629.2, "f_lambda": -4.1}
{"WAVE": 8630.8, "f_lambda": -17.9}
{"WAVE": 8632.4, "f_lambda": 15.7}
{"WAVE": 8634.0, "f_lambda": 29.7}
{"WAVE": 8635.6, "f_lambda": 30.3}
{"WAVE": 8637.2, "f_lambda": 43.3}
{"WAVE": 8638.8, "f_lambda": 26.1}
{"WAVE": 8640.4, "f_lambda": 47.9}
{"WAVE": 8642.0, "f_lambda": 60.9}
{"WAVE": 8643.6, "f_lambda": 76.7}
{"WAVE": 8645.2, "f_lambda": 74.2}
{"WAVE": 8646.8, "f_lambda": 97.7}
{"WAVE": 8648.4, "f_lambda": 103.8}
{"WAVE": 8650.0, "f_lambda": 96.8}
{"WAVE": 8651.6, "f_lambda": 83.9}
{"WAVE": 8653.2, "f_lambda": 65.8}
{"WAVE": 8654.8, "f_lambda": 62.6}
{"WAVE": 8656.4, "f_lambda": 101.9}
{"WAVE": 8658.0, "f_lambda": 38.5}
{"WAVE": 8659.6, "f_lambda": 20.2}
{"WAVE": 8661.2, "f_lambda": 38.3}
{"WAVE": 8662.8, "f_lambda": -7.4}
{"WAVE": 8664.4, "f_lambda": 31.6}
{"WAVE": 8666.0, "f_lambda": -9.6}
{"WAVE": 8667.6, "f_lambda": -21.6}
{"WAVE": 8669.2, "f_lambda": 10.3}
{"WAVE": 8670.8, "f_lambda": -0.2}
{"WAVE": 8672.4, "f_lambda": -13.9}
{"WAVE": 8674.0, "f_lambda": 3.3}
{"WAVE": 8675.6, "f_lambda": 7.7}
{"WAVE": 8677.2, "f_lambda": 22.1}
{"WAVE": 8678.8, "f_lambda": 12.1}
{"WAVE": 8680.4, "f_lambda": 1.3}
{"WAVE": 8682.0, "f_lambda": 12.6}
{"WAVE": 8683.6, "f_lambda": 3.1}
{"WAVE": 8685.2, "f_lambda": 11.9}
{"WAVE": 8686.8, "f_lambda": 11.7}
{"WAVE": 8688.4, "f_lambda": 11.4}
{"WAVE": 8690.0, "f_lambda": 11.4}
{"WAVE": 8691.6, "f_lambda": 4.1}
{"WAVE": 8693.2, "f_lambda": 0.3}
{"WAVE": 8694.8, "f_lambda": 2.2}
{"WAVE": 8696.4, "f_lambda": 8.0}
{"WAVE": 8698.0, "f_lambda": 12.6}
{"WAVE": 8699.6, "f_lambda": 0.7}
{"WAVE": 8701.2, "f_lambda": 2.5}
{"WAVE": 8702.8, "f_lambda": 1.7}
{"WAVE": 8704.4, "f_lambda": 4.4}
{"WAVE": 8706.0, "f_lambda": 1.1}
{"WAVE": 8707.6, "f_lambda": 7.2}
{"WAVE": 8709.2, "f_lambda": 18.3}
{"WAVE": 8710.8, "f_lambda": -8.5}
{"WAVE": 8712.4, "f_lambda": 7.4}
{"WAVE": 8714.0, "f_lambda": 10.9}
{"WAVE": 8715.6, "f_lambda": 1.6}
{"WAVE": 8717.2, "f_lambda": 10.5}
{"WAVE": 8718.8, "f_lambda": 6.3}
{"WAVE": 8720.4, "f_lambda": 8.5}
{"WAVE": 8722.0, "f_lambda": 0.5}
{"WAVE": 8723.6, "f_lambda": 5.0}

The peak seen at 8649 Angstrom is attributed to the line [O II] 3727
